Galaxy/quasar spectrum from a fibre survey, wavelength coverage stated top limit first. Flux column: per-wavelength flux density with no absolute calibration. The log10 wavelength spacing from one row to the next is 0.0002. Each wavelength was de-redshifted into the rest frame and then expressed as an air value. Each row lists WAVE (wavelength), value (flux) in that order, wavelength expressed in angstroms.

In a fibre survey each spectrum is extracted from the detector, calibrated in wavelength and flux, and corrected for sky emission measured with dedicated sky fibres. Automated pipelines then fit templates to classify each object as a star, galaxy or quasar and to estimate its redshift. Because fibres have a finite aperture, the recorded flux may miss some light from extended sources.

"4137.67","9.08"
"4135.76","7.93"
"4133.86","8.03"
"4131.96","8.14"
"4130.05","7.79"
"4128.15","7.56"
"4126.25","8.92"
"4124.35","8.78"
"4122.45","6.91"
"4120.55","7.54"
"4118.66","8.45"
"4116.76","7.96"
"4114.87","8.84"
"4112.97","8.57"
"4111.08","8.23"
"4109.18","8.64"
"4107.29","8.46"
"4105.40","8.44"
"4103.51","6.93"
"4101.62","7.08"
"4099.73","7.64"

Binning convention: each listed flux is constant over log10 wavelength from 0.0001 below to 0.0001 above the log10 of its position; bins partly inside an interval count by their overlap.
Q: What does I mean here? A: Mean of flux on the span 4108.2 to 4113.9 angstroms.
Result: 8.48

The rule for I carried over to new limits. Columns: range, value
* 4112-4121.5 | 8.28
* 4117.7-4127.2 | 8.12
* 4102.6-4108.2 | 7.95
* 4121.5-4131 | 7.99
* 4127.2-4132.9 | 7.82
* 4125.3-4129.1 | 8.24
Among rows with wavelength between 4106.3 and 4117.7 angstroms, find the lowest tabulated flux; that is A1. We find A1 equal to 7.96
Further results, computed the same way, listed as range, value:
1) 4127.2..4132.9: 7.56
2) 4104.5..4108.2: 8.44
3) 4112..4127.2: 6.91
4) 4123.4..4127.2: 8.78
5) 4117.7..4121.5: 7.54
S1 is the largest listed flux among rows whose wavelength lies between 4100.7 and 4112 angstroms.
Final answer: 8.64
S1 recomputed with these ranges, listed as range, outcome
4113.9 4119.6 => 8.84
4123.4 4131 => 8.92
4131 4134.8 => 8.14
